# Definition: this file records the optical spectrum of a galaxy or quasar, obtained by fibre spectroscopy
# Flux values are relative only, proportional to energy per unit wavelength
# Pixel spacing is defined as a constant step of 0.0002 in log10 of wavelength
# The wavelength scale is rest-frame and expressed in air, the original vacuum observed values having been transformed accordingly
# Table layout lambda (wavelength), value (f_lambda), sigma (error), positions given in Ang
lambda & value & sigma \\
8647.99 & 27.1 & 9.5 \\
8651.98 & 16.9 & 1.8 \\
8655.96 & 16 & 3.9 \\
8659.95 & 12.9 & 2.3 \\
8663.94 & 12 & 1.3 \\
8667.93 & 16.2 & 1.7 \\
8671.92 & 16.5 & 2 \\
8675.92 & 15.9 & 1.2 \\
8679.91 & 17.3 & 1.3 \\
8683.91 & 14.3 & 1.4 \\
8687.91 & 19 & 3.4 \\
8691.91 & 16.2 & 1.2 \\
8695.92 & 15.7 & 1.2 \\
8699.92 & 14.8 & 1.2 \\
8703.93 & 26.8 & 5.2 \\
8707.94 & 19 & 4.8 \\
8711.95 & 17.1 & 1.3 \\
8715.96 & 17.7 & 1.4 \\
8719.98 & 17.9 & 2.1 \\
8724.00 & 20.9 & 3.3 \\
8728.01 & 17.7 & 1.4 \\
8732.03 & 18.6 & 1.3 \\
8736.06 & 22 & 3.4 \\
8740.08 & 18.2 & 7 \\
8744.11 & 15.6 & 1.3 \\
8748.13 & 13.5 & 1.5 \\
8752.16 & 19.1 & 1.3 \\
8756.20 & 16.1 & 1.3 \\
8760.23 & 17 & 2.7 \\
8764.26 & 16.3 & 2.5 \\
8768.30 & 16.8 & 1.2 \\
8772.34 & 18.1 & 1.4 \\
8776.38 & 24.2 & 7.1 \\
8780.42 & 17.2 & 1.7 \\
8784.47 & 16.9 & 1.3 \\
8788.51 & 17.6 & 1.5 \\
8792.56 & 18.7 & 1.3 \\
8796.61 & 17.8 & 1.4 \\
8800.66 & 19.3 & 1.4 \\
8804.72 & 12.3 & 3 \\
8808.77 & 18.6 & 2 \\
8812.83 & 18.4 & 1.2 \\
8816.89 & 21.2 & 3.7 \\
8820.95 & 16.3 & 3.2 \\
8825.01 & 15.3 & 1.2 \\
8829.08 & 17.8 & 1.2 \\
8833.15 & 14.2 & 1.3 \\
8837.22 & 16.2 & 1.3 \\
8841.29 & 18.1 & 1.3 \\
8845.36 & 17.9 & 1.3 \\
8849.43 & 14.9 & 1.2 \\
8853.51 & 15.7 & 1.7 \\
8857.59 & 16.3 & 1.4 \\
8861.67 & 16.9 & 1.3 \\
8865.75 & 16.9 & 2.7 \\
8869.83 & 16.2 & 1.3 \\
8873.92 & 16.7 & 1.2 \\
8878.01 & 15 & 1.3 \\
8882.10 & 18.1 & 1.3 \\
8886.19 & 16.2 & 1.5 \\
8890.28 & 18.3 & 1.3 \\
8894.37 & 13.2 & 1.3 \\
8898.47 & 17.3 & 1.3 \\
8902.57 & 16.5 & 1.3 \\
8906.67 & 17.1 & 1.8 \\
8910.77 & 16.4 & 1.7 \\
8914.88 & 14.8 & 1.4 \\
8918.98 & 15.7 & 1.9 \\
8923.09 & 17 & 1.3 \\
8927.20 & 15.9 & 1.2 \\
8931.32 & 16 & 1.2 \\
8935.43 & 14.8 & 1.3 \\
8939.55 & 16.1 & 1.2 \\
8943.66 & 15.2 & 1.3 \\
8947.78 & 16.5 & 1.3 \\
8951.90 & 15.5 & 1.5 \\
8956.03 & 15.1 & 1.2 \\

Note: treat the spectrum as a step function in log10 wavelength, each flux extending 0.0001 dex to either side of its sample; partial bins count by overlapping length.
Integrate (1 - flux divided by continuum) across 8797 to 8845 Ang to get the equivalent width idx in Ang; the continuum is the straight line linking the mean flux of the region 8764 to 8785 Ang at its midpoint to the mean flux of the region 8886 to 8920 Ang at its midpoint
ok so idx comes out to 1.5 Ang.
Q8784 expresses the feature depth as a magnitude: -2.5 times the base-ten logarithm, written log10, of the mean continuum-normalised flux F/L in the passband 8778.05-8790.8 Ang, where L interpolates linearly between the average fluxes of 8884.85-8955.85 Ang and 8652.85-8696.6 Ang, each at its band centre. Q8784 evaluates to -0.107 mag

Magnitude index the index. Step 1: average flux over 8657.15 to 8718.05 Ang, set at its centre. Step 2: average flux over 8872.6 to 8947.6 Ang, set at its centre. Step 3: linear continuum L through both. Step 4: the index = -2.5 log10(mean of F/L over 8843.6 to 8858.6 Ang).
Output 0.01 mag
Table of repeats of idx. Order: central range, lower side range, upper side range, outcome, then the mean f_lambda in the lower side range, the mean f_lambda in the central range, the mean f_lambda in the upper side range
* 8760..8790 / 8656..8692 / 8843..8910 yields -3.9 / 15.6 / 18.1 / 16.5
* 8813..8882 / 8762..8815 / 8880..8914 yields 1.9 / 17.9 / 16.7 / 16.6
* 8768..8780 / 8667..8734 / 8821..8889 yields -1.9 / 17.8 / 19.8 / 16.4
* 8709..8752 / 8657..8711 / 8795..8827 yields -2.7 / 16.7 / 18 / 17.4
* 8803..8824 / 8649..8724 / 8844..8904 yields -0.9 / 17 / 17.3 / 16.4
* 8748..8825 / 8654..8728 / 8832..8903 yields -4.7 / 17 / 17.7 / 16.4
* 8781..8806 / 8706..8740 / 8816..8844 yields 0.4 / 18.8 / 17.2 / 16.9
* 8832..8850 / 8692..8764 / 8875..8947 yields 0.4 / 18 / 16.5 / 16.1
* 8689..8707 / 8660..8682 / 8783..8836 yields -3.1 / 15.3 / 18.4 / 17.2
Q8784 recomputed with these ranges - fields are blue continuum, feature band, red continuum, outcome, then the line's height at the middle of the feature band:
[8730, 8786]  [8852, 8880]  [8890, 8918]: 0.02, 16.5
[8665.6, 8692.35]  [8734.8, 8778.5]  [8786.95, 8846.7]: -0.06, 16.9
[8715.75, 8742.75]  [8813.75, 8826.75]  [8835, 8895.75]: -0.03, 17.3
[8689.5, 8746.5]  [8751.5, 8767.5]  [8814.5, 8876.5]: 0.06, 17.9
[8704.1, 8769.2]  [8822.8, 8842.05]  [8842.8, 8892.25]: 0.05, 17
